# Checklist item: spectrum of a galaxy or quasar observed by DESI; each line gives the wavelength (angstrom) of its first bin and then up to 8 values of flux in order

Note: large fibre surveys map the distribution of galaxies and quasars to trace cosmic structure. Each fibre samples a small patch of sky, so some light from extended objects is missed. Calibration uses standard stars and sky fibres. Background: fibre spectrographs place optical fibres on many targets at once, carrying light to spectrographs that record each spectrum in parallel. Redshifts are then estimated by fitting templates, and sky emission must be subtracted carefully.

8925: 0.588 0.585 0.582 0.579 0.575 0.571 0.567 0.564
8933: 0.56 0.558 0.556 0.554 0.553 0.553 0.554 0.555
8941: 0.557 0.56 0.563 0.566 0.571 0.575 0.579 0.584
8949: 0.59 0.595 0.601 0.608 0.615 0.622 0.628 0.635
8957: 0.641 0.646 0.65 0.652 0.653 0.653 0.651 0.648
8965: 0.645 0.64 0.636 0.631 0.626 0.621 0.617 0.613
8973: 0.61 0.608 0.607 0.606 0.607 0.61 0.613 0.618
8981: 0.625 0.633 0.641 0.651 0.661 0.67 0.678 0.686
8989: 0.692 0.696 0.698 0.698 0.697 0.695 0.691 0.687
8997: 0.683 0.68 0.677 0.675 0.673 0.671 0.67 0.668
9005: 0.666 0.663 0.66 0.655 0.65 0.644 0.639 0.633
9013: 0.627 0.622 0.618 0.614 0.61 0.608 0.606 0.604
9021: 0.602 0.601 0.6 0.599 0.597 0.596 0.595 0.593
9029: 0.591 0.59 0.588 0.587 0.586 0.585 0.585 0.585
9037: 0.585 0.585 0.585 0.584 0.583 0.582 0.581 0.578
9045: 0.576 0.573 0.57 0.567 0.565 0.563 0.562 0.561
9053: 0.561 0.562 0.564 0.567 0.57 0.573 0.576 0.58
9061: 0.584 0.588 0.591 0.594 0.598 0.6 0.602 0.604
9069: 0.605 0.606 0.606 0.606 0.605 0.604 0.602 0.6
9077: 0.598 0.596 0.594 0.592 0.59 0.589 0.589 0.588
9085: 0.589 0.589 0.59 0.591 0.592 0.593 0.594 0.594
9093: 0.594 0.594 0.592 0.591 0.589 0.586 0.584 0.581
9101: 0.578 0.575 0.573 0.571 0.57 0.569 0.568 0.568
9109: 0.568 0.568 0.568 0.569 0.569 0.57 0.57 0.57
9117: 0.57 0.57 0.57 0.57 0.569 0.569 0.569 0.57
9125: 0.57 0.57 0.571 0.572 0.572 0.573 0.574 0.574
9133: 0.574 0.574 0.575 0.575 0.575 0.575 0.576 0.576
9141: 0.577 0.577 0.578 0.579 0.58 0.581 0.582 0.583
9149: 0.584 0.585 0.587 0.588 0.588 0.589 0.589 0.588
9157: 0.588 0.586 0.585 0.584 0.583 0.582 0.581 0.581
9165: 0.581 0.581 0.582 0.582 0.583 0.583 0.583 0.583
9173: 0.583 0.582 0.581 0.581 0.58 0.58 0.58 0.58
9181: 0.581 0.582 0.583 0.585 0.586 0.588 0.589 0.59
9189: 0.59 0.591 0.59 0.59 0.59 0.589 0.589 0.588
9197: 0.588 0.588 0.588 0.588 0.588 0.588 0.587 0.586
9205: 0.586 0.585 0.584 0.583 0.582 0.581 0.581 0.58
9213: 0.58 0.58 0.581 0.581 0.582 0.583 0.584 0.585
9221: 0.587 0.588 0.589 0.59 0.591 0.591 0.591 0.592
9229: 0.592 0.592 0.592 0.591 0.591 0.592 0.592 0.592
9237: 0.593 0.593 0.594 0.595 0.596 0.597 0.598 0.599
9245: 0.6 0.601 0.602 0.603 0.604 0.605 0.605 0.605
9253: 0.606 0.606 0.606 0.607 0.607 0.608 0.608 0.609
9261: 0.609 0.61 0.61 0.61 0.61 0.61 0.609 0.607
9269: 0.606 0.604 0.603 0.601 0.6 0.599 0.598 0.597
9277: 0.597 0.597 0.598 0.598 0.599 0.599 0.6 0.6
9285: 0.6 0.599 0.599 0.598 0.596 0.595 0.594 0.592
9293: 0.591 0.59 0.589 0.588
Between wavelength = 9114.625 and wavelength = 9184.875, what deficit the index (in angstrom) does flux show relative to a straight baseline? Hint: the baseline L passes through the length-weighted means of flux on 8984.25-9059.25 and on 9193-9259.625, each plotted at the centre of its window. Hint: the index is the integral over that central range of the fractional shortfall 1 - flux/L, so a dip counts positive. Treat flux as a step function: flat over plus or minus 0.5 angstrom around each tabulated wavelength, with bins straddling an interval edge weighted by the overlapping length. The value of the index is 2.7 angstrom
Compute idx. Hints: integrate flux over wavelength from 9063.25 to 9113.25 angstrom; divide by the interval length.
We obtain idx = 0.589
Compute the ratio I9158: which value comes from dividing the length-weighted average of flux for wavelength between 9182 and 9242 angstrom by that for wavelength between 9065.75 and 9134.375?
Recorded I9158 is 1.01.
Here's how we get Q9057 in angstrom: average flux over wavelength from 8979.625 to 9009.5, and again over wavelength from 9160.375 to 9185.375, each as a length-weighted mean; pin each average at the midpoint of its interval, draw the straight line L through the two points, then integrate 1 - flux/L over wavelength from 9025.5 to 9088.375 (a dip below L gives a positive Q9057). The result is 5.2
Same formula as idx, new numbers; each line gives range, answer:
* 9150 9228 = 0.585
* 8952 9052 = 0.626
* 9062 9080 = 0.6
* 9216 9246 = 0.591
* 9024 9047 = 0.586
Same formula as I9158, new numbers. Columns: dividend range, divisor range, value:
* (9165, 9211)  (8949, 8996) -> 0.91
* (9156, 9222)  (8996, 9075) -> 0.97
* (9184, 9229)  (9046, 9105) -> 1.00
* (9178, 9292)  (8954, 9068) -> 0.96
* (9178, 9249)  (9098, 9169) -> 1.02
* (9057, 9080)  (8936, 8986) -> 0.97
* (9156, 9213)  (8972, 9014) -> 0.89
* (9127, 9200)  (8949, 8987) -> 0.93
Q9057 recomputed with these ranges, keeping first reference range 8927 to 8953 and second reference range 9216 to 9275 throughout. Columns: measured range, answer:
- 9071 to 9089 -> -0.35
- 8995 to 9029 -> -3.45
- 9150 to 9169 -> 0.20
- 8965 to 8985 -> -1.71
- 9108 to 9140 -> 0.89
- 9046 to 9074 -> -0.05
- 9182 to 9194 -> 0.11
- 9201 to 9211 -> 0.17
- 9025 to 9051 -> -0.11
